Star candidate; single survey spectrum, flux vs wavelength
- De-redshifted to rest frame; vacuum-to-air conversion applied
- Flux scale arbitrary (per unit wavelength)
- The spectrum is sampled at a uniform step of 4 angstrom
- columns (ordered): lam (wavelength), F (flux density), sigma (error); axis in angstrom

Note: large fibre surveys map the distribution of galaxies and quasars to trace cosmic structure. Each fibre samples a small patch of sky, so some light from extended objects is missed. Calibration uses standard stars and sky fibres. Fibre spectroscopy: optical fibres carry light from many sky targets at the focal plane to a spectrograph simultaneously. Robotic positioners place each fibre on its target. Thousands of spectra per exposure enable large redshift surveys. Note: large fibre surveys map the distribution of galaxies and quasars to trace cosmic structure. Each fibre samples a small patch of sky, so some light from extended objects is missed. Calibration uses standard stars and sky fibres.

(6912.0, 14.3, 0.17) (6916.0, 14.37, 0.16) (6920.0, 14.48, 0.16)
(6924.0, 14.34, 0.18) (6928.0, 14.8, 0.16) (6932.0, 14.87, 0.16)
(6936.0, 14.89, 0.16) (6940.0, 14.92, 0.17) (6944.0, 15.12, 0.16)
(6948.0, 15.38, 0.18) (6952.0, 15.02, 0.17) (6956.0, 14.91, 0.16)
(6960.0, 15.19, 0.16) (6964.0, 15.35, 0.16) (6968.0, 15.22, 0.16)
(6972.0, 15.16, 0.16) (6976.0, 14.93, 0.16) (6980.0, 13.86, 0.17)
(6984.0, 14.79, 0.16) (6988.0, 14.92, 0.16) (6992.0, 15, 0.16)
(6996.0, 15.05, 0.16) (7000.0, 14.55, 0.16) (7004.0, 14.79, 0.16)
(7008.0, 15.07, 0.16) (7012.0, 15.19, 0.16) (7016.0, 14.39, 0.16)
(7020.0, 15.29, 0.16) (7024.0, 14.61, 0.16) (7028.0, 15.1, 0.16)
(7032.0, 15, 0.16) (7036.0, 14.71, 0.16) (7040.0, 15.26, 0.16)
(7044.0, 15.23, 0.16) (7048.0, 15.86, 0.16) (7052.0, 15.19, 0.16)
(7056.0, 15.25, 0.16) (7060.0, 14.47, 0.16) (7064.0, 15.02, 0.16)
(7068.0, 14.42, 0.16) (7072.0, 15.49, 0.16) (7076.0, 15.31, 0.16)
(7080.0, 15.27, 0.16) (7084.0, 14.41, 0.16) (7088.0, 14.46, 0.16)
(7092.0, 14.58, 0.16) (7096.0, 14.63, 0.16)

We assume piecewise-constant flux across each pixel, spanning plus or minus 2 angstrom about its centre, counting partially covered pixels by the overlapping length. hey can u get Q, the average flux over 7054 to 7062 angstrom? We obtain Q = 14.9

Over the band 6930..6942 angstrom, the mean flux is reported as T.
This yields 14.9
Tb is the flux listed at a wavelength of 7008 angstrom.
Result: 15.07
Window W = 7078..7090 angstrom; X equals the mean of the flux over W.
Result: 14.7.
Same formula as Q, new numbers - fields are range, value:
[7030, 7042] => 15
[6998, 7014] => 14.9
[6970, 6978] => 15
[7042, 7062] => 15.2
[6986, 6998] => 15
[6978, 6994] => 14.6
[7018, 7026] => 14.9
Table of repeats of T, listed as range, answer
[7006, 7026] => 14.9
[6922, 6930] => 14.6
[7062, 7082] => 15.1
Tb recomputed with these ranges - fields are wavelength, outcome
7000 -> 14.55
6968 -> 15.22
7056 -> 15.25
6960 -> 15.19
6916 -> 14.37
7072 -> 15.49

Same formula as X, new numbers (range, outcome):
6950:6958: 15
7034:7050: 15.3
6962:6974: 15.2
